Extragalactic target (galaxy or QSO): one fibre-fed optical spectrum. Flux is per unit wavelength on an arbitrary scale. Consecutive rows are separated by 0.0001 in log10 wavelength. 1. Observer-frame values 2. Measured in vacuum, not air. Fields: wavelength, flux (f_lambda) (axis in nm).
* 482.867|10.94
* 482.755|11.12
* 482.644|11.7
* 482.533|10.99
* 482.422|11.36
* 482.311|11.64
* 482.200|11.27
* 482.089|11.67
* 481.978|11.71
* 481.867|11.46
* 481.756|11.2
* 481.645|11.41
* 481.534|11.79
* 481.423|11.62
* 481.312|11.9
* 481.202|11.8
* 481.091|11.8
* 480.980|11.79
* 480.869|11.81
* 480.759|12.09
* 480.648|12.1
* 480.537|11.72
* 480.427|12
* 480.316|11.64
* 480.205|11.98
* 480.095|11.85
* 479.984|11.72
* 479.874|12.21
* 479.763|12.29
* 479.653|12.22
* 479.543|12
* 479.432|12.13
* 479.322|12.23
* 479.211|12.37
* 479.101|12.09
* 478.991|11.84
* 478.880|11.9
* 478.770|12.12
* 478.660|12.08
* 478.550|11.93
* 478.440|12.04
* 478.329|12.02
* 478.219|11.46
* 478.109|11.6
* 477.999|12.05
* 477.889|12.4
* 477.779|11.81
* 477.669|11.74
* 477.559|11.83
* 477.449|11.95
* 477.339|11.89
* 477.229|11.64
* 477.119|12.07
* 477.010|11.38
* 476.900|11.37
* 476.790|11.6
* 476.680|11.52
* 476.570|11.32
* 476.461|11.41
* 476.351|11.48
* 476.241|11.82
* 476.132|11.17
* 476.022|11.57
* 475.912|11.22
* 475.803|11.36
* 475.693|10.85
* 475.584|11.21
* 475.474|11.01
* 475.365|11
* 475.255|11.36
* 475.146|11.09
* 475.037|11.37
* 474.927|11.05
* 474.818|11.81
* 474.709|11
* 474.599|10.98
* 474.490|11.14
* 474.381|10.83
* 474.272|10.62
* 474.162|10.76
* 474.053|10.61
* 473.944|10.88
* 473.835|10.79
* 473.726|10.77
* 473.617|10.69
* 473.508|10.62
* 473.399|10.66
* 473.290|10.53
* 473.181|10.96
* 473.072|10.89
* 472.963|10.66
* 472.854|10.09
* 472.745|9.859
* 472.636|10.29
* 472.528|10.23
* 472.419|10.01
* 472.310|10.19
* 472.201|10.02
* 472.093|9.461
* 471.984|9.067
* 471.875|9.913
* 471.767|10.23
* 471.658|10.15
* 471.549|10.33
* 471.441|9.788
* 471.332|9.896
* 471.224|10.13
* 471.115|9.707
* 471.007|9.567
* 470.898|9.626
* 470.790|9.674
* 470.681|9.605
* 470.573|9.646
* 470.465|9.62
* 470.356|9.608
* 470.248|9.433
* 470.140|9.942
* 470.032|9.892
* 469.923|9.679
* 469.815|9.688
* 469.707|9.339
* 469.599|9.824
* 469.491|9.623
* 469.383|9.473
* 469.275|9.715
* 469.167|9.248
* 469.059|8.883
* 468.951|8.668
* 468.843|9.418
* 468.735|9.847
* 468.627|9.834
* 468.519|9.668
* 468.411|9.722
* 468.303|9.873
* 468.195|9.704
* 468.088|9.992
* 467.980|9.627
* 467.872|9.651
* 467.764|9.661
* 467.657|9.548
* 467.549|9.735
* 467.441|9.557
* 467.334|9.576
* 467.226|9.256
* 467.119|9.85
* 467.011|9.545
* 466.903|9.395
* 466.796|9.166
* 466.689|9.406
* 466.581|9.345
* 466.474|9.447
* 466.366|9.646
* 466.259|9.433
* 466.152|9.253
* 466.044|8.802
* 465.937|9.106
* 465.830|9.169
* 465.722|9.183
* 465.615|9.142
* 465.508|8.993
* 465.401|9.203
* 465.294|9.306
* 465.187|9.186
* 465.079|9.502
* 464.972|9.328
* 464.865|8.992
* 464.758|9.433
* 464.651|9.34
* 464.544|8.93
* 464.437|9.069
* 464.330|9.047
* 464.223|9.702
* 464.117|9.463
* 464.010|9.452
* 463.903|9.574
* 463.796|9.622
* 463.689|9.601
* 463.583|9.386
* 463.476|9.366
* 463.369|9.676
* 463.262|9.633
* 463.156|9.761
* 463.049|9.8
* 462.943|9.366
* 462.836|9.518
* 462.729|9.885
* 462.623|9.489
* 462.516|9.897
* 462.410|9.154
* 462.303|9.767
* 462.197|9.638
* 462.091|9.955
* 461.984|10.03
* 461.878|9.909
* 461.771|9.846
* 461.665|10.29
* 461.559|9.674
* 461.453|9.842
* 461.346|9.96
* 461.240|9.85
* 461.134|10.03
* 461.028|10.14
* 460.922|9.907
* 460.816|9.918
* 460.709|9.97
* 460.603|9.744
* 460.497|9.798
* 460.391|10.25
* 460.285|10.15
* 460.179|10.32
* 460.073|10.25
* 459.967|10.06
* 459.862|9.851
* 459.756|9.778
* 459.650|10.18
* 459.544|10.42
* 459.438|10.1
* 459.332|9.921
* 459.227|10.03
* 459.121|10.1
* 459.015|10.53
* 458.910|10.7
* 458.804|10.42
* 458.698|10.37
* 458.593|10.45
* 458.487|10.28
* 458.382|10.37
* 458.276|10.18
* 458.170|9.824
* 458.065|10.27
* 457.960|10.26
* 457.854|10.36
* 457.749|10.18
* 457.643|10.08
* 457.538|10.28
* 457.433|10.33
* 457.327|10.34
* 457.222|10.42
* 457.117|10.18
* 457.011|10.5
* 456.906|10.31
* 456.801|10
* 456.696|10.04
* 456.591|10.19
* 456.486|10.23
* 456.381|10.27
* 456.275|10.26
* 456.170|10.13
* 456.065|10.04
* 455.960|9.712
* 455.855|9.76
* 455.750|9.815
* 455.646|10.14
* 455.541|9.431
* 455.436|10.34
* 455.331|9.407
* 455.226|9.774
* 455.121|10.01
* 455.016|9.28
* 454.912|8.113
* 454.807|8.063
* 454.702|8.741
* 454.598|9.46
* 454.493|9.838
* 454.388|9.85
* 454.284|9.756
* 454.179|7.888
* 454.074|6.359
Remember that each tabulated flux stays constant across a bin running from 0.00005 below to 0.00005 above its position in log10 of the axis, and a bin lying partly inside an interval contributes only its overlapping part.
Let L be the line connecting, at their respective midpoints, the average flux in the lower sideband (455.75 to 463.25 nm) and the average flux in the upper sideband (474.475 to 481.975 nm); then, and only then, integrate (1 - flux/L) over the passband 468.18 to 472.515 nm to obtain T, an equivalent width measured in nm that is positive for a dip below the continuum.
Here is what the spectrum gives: 0.51 nm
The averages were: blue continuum 10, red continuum 11.7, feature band 9.7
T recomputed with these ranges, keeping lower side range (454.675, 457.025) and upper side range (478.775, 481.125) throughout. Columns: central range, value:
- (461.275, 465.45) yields 0.36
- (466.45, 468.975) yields 0.30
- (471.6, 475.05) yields 0.26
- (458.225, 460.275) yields -0.03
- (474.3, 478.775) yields 0.06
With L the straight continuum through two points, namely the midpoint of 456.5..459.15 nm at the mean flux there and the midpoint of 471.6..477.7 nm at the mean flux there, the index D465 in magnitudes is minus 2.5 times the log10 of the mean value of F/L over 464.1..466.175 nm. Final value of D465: 0.15 mag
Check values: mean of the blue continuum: 10.3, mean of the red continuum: 10.9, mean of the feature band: 9.2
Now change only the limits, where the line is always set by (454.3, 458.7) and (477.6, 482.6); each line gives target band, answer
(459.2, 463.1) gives 0.04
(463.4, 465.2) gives 0.13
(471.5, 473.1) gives 0.12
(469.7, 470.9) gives 0.15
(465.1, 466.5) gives 0.16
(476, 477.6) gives 0.00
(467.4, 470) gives 0.14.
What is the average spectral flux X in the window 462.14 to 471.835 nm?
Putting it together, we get 9.53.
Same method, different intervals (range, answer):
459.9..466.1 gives 9.61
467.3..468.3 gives 9.69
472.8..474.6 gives 10.7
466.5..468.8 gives 9.61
